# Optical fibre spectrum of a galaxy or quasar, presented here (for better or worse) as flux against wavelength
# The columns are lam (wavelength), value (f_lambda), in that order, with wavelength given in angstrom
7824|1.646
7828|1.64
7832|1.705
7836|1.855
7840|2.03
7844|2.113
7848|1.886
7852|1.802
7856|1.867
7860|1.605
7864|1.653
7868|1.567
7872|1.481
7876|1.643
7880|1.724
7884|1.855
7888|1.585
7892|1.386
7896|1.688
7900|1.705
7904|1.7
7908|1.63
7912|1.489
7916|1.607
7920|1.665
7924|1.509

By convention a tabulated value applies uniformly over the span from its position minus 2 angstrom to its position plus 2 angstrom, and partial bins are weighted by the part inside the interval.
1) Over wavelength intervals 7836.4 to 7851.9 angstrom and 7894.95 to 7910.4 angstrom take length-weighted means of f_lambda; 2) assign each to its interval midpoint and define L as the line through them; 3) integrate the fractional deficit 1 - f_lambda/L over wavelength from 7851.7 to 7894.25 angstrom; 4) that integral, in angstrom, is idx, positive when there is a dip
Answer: 4.16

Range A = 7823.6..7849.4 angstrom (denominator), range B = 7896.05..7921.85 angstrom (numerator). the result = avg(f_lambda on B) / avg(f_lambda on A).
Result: 0.9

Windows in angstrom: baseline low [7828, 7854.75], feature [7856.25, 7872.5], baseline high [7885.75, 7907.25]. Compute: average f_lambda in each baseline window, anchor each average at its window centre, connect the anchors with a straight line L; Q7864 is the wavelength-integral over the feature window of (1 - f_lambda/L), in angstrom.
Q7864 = 1.4 angstrom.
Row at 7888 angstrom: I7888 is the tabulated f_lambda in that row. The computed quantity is 1.585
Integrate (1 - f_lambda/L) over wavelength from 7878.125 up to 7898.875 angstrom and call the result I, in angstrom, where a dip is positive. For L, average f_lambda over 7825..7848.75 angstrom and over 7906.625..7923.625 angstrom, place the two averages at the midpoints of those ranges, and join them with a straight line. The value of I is 0.4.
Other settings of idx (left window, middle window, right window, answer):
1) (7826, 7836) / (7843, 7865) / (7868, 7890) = -1.8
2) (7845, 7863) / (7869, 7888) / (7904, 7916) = 0.5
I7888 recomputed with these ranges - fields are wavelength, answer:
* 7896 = 1.688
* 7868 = 1.567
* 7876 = 1.643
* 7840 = 2.03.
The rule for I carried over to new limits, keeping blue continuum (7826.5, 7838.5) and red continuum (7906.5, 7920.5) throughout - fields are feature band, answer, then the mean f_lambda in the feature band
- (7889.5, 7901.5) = 0.3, 1.59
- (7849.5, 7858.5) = -0.6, 1.82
